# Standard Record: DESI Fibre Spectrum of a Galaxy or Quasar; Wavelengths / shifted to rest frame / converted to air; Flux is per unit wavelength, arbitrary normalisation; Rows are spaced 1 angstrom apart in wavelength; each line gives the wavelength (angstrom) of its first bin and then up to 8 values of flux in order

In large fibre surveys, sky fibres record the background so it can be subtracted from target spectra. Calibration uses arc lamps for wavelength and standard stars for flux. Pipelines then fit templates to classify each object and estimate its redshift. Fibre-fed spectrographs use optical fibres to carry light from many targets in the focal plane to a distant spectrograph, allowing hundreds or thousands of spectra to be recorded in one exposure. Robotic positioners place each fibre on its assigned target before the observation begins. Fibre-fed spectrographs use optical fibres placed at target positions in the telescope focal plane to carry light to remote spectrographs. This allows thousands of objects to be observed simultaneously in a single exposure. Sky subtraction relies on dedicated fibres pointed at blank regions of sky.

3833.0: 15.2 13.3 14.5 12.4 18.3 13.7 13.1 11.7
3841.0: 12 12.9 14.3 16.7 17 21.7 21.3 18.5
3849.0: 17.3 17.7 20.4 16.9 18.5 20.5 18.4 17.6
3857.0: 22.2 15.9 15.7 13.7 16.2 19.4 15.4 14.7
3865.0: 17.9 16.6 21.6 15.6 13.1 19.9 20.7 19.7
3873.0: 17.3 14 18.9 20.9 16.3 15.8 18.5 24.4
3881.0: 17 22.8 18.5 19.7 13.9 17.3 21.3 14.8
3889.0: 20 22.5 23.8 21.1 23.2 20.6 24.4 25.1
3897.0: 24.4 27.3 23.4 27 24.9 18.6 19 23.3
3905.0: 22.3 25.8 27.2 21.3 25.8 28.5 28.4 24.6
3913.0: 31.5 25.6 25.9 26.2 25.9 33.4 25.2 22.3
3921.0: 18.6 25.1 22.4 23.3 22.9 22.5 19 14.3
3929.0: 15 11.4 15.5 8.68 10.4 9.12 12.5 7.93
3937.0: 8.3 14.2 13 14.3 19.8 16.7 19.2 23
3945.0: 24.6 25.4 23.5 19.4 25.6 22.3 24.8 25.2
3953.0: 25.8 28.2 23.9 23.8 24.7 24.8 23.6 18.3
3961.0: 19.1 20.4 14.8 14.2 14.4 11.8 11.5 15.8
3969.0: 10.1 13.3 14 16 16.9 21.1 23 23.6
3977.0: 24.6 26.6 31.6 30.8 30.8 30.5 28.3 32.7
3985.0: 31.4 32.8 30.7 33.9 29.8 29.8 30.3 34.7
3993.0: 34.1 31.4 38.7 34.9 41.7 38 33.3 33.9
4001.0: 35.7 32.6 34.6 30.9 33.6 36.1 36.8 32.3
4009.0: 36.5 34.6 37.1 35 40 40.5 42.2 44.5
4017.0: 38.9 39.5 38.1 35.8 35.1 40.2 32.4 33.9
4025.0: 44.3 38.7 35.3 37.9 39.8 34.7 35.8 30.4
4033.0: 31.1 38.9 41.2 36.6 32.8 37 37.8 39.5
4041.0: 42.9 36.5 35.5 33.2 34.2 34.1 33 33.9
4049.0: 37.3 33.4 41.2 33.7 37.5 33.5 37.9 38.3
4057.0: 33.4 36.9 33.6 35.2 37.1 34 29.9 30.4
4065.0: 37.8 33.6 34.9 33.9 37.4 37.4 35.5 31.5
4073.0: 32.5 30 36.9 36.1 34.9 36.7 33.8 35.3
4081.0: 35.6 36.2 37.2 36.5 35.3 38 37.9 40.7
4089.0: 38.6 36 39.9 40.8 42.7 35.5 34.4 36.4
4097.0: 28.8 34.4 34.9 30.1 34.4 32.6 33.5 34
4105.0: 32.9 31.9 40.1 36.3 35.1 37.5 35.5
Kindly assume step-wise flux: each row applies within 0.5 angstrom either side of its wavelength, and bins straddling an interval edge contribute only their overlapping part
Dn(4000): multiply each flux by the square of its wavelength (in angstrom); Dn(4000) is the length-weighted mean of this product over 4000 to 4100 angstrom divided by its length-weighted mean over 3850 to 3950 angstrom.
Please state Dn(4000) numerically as 1.9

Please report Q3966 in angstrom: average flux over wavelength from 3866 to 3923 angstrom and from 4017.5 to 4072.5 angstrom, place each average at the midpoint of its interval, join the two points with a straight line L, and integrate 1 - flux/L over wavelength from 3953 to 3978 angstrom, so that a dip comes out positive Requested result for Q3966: 8.2 angstrom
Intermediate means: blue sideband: 22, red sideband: 35.9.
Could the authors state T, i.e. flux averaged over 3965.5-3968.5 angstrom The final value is 13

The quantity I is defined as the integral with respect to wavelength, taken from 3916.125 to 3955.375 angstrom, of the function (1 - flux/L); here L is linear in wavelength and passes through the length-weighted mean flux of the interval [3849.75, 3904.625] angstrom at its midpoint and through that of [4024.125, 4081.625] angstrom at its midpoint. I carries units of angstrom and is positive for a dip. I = 8.2 angstrom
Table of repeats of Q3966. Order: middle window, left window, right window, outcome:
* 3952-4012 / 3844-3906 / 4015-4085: 5.1 angstrom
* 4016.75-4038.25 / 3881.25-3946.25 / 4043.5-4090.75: -3.5 angstrom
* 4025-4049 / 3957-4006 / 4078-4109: -4.0 angstrom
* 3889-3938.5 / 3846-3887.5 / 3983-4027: 4.7 angstrom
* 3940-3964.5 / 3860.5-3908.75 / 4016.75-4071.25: 4.5 angstrom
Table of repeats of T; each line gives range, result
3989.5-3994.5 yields 32.1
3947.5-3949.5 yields 22.5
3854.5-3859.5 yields 18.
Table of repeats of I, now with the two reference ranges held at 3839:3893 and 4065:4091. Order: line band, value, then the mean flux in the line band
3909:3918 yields -2.22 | 27.4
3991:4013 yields -4.24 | 35.1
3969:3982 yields 2.27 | 22.5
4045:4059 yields -0.81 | 35.6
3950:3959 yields 0.17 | 24.9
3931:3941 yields 5.14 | 11.6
